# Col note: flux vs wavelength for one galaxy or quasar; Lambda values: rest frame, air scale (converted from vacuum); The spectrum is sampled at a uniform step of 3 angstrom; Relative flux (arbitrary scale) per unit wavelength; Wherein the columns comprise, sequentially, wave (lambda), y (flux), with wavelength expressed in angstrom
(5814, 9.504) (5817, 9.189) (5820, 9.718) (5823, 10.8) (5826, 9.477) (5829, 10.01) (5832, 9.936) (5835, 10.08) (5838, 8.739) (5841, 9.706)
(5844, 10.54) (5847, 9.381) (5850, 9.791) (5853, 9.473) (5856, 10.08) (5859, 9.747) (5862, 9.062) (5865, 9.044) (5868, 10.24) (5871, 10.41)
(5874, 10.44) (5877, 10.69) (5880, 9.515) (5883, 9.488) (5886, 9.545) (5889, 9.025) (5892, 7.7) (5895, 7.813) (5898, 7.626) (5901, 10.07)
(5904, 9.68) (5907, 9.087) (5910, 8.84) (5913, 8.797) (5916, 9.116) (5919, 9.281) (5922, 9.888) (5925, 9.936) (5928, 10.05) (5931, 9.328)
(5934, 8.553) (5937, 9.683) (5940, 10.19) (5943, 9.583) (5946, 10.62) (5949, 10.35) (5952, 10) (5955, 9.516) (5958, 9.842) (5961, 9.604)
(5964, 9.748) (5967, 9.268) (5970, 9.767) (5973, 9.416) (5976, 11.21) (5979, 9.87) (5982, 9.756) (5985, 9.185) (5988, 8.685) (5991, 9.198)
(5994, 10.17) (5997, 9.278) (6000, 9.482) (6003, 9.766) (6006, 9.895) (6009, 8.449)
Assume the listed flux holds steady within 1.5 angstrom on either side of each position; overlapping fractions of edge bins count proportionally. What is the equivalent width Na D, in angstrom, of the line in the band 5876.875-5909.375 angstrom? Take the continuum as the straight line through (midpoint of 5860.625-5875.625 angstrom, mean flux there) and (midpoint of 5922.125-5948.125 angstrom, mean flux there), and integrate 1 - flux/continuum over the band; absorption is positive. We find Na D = 2.6 angstrom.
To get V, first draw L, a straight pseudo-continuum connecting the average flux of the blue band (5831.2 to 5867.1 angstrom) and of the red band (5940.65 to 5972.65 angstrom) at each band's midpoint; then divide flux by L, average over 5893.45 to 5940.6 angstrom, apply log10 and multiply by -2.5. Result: 0.06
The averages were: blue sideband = 9.64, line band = 9.23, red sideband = 9.82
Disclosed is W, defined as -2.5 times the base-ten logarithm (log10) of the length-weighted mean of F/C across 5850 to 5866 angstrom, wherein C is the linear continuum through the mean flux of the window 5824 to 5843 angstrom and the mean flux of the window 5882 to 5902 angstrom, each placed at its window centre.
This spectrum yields -0.03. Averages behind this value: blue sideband 9.71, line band 9.52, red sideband 8.7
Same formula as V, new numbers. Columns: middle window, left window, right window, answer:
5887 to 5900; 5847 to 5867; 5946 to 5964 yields 0.18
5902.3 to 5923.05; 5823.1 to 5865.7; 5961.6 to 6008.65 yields 0.05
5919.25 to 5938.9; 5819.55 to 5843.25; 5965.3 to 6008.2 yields 0.02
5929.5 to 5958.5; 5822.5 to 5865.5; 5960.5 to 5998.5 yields -0.01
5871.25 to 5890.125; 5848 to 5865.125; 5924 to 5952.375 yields -0.02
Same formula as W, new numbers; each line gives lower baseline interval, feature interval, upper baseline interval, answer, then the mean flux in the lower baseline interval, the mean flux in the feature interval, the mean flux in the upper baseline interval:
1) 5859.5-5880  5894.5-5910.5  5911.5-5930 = 0.09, 9.94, 8.92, 9.51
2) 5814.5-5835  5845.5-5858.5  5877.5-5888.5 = 0.00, 9.85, 9.69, 9.58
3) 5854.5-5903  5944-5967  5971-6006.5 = -0.04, 9.41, 9.9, 9.65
